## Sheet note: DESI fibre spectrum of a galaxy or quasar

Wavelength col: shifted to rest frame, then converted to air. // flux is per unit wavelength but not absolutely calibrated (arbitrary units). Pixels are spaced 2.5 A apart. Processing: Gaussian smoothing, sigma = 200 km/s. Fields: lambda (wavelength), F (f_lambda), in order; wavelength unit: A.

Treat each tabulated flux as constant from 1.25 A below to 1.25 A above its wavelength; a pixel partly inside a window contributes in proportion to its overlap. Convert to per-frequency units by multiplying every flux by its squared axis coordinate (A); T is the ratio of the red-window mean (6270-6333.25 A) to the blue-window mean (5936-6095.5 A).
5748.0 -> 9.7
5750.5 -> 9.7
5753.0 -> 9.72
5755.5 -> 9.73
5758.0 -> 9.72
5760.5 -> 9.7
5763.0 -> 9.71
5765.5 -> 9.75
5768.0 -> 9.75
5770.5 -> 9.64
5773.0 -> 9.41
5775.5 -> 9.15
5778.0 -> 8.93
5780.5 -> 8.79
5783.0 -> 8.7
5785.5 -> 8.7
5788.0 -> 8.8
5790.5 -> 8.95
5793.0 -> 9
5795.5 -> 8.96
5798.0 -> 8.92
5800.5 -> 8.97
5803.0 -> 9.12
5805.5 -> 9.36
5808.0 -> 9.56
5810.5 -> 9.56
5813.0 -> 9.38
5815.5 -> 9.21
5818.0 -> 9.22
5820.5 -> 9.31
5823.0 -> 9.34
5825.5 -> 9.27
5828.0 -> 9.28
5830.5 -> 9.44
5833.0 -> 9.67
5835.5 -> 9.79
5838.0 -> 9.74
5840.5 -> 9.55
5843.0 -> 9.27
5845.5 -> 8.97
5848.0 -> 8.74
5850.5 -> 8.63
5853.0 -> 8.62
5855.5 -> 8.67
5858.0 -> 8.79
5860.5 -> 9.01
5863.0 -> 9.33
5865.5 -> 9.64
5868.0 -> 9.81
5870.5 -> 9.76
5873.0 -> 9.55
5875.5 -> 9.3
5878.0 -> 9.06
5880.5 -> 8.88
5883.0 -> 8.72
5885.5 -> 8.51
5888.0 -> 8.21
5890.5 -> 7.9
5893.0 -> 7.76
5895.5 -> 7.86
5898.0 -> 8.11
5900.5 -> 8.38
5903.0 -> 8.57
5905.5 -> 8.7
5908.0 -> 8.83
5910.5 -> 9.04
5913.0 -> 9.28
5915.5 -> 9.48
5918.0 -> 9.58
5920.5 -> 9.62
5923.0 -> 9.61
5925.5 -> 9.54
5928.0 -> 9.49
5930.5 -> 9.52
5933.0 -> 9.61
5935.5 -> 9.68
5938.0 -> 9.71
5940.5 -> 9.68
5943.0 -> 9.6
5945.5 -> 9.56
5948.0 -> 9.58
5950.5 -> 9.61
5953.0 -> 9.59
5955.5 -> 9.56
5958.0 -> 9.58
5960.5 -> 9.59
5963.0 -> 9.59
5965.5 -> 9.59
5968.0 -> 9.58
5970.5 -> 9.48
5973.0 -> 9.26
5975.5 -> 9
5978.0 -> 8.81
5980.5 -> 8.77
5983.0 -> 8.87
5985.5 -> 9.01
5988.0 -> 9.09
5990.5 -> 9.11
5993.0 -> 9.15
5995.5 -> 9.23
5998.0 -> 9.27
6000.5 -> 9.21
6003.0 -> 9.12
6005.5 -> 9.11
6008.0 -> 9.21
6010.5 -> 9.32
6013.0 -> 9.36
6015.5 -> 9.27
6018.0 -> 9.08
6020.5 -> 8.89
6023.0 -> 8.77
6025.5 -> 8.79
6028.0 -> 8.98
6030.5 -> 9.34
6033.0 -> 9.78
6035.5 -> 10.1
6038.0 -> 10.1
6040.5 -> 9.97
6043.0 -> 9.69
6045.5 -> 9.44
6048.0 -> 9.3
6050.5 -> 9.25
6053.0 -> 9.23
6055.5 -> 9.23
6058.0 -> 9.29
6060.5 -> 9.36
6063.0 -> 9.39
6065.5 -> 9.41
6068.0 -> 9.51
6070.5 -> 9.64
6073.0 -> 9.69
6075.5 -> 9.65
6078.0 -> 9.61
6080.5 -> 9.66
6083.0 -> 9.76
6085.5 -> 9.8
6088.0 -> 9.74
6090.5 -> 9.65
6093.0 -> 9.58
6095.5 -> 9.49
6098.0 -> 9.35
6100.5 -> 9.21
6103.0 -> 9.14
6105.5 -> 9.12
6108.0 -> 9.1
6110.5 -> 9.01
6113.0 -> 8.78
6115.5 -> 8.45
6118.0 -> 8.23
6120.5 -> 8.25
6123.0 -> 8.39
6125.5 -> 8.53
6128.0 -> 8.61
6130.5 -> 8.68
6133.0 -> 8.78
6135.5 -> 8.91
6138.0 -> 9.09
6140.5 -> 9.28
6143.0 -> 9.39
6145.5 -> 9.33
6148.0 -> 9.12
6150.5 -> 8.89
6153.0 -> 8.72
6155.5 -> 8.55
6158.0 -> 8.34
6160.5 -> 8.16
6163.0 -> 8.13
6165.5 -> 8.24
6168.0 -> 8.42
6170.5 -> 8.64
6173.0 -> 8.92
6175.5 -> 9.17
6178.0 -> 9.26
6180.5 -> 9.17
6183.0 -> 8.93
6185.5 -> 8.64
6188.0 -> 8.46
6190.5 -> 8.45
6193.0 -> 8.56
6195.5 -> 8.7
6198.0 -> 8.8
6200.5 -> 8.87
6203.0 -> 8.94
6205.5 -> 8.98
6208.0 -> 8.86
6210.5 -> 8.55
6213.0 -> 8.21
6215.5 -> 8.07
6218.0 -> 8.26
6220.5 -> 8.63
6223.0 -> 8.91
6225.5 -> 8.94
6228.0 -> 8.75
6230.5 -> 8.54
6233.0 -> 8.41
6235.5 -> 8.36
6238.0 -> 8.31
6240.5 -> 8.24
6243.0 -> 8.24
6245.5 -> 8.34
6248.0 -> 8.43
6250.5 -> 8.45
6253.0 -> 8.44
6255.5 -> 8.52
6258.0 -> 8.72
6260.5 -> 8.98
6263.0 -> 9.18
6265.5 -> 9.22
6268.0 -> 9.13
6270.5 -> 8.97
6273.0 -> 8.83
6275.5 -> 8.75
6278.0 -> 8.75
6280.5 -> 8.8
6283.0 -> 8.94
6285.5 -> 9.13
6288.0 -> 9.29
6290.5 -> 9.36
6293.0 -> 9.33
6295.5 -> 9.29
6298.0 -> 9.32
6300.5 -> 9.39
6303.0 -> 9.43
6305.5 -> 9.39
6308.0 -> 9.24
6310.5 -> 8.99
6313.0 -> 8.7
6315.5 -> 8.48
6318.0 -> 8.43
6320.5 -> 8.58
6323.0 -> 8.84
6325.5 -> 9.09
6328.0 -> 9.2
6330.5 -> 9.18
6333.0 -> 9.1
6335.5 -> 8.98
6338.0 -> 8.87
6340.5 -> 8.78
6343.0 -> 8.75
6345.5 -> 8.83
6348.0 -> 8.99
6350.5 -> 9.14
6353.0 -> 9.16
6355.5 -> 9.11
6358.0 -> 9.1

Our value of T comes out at 1.05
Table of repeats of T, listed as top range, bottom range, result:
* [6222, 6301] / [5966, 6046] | 1.04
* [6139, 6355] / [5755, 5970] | 1.09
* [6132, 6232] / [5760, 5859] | 1.07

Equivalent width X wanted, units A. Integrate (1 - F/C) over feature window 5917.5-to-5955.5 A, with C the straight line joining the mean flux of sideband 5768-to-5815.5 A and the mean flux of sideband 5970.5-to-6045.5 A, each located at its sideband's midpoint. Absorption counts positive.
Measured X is -1.64 A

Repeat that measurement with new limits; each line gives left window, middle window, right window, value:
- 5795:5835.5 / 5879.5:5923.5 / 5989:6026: 2.48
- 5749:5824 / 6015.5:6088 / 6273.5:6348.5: -2.44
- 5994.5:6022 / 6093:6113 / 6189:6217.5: -0.65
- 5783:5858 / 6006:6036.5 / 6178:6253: -1.23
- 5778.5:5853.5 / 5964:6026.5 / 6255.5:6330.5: -0.19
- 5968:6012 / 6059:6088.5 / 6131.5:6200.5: -2.07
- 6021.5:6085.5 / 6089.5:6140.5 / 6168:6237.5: 1.31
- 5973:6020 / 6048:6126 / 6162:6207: -2.75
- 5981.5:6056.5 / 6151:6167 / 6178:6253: 0.74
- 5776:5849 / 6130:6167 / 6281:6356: 1.29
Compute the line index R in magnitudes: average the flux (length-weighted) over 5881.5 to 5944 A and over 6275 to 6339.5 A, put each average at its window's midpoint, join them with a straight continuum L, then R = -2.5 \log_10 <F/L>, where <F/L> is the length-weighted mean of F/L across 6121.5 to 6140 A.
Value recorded 0.04 mag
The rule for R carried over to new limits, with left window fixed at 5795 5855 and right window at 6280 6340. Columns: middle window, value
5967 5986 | 0.011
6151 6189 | 0.055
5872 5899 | 0.085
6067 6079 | -0.055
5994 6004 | -0.004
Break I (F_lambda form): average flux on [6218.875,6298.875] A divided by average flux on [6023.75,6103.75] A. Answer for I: 0.93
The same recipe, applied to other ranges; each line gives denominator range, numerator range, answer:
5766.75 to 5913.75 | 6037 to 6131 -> 1.03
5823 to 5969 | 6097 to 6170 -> 0.95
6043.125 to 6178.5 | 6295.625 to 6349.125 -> 0.99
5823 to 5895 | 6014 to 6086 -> 1.04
